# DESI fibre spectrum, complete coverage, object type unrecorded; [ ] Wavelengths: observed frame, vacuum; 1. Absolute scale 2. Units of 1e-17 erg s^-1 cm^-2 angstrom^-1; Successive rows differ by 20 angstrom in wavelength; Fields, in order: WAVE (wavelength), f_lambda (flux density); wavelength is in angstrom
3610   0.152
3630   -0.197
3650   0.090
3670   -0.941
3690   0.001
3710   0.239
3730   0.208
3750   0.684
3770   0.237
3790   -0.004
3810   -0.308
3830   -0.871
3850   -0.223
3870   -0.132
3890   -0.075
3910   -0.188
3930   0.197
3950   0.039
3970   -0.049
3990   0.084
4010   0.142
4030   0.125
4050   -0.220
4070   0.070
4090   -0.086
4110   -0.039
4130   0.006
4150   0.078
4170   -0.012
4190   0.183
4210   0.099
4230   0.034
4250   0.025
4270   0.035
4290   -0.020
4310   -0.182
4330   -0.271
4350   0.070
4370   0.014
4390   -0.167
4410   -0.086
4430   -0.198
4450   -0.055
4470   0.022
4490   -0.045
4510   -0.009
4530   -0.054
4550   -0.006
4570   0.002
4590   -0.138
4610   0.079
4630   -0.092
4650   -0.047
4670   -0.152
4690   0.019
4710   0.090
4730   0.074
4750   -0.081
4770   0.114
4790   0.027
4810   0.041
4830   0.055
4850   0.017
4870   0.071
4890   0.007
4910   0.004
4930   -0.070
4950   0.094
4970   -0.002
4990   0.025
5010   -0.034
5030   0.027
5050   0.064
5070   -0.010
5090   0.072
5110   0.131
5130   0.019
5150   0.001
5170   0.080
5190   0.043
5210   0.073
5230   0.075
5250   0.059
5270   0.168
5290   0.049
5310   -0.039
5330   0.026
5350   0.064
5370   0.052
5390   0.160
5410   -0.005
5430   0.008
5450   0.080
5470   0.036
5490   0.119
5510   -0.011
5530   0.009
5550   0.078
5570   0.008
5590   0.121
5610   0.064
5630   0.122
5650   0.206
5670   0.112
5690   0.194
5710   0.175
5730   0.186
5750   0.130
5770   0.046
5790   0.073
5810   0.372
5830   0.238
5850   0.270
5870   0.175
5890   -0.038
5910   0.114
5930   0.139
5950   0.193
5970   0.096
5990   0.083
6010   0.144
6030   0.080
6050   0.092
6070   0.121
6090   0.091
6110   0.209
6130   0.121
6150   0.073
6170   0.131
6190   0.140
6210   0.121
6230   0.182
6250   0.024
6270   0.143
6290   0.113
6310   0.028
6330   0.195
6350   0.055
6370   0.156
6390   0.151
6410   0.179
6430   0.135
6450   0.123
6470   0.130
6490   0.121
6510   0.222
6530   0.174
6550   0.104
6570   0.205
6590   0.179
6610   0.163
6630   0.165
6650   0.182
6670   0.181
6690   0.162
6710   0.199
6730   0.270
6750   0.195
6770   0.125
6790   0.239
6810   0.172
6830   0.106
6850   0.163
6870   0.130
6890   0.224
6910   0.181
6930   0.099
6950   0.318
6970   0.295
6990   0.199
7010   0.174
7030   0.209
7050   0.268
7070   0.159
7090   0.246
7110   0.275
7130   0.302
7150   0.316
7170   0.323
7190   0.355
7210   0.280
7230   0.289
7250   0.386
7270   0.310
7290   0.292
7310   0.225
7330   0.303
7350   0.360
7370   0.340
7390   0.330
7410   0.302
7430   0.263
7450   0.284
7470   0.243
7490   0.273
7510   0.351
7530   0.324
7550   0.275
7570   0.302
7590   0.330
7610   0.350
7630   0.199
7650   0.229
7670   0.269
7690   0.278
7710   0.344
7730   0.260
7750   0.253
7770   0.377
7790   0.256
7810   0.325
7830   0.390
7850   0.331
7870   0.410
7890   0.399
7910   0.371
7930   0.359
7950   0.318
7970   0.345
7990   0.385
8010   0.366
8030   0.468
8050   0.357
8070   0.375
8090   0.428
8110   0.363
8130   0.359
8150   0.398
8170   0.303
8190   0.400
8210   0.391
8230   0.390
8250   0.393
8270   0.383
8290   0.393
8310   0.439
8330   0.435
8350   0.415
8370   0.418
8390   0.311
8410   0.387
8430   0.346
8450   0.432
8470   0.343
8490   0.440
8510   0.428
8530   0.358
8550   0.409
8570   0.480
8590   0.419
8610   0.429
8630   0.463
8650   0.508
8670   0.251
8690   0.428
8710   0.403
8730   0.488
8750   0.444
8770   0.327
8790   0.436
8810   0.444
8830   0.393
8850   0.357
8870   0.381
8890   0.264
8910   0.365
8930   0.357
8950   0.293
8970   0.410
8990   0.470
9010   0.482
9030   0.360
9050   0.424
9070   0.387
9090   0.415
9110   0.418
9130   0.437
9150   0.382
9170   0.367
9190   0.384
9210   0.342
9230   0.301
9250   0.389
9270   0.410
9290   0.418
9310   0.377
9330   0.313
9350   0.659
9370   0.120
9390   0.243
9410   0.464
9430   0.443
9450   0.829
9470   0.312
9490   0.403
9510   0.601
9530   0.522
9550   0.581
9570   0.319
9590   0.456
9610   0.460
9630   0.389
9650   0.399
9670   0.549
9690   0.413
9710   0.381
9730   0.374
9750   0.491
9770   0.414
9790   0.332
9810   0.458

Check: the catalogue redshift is 0.782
